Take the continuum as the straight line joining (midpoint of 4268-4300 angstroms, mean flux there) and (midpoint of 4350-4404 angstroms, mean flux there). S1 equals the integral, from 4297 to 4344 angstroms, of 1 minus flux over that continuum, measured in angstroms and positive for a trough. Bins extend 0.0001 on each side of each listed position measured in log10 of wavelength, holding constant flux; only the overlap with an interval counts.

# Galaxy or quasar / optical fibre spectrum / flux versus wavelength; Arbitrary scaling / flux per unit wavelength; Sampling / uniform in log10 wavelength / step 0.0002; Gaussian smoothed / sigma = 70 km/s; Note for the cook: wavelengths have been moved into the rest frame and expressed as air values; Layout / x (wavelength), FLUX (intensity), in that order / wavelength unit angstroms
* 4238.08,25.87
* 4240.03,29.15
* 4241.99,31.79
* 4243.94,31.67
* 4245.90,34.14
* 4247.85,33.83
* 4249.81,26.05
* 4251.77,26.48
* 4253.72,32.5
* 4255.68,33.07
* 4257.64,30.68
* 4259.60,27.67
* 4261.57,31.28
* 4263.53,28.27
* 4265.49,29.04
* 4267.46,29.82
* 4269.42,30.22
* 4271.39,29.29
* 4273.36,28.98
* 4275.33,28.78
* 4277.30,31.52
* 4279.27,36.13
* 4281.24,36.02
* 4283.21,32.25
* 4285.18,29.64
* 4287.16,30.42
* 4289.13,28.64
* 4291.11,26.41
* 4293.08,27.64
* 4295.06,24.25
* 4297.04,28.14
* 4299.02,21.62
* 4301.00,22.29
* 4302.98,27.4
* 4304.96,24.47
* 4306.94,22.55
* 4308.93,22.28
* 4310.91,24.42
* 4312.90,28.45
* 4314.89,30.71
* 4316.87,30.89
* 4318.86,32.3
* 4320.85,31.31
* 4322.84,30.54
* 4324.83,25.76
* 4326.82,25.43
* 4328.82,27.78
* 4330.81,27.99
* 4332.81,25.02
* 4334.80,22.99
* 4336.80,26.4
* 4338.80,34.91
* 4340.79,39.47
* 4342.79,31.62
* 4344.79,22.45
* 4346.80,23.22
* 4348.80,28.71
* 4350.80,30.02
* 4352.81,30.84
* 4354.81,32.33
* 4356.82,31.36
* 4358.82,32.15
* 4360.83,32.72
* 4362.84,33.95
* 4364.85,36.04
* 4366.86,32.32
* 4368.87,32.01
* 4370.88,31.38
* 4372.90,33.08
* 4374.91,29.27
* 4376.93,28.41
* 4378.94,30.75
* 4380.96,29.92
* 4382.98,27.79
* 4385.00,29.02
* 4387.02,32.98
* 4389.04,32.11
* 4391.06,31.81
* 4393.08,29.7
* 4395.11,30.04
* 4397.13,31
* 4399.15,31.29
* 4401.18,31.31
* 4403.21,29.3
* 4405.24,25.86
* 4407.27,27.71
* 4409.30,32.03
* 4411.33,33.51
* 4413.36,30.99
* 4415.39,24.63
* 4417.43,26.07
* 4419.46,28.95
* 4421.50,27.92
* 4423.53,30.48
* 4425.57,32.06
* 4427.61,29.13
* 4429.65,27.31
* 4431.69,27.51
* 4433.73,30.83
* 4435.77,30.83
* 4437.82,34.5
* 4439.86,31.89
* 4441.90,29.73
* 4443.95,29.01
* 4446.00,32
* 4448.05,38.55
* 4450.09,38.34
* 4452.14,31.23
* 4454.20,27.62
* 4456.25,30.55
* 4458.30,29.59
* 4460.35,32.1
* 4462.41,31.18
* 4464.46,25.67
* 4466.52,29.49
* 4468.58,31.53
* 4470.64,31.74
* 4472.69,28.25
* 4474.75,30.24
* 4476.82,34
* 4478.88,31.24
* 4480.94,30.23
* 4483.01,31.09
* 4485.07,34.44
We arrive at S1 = 3.8 angstroms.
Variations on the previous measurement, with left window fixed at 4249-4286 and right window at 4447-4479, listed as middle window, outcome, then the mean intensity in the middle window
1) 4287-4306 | 2.88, 25.9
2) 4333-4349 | 1.16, 28.5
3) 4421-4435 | 0.80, 29.4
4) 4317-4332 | 0.92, 28.8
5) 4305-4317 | 1.79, 26.1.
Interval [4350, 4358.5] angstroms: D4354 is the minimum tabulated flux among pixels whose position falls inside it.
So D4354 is 30.02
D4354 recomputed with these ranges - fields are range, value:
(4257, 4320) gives 21.62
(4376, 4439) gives 24.63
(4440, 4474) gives 25.67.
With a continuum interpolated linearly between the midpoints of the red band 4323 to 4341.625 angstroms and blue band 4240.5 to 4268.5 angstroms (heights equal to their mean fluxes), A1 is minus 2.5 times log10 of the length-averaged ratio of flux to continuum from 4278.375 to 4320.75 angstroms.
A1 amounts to 0.05 mag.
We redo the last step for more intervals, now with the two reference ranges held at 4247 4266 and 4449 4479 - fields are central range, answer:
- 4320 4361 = 0.043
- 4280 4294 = -0.009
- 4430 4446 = 0.006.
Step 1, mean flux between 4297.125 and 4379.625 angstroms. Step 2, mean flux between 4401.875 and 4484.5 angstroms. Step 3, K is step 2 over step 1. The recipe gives 1.05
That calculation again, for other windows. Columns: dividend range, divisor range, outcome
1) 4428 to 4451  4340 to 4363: 1.04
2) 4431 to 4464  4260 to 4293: 1.04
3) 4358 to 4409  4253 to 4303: 1.05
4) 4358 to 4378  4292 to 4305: 1.28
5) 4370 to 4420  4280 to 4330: 1.08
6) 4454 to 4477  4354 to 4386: 0.96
